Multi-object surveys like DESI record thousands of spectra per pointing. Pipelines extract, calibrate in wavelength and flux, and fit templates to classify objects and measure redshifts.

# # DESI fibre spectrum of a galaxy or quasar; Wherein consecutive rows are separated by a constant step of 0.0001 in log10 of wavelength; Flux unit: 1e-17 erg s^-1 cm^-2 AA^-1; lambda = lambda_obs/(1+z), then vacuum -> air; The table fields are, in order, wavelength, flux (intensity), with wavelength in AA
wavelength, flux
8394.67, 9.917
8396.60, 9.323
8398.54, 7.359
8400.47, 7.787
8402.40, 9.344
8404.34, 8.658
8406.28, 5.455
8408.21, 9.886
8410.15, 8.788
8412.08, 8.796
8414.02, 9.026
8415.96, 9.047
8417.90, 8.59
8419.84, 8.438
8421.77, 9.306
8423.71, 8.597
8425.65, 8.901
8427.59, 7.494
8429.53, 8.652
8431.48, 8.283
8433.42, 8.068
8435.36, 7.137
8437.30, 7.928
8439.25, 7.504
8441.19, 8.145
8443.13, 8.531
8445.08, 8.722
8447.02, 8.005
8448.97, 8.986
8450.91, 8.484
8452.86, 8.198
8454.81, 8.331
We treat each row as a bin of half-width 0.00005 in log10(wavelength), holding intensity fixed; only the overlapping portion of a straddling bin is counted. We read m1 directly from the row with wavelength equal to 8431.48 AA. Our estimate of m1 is 8.283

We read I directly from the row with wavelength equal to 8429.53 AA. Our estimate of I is 8.652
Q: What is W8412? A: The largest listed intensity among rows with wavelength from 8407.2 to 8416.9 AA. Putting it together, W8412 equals 9.886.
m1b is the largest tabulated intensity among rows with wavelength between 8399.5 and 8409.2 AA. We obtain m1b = 9.886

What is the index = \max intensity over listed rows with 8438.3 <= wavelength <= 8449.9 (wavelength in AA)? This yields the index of 8.986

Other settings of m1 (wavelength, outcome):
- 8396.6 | 9.323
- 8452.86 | 8.198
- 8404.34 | 8.658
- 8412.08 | 8.796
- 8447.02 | 8.005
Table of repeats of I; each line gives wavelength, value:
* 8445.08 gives 8.722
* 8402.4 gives 9.344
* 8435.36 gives 7.137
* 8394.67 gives 9.917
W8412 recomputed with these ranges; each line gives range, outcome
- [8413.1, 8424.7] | 9.306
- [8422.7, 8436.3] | 8.901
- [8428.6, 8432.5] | 8.652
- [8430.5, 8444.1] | 8.531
